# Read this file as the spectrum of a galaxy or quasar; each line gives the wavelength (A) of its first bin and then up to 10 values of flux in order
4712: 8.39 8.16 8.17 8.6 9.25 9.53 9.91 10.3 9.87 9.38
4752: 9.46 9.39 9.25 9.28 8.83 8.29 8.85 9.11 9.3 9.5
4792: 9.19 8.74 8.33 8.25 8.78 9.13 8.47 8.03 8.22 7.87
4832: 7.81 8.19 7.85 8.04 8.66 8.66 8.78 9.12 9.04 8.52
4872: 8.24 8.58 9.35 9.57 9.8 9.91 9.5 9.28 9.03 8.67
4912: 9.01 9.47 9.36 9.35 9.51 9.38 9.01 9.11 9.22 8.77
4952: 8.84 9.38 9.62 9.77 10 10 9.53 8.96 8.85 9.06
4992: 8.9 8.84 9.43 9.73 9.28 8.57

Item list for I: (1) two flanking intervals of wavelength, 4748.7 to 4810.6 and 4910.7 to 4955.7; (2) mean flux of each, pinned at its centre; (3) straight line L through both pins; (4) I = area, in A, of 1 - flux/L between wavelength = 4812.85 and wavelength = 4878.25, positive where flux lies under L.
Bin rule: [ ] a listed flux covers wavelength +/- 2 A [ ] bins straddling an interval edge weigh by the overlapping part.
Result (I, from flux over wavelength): 4.87 A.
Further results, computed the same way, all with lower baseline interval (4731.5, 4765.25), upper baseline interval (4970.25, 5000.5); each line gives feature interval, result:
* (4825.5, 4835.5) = 1.6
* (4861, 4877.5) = 1.3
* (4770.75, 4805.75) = 2.5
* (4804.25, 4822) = 1.7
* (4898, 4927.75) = 0.4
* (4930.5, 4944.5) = 0.1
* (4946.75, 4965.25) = -0.1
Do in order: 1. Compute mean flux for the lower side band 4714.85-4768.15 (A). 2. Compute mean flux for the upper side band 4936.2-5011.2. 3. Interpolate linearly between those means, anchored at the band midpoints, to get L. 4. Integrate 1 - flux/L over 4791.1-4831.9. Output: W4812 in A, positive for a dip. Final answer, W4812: 3.6 A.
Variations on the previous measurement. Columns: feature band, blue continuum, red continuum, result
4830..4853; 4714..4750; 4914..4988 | 2.7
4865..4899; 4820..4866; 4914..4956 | -1.8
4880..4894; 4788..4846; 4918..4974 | -1.2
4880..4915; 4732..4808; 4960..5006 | -0.2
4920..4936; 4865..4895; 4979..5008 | -0.4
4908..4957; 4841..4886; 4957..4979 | 1.1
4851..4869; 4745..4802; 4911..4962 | 0.6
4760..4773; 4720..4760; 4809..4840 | 0.2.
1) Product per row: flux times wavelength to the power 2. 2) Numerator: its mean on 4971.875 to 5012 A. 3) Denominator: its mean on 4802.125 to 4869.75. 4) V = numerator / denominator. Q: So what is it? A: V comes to 1.2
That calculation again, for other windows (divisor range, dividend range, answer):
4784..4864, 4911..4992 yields 1.15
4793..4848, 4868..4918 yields 1.14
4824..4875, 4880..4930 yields 1.14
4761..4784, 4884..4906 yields 1.12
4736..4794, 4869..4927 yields 1.05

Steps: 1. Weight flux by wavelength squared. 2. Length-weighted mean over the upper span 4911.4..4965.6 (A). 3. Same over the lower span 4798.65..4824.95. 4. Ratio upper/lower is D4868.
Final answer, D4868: 1.15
